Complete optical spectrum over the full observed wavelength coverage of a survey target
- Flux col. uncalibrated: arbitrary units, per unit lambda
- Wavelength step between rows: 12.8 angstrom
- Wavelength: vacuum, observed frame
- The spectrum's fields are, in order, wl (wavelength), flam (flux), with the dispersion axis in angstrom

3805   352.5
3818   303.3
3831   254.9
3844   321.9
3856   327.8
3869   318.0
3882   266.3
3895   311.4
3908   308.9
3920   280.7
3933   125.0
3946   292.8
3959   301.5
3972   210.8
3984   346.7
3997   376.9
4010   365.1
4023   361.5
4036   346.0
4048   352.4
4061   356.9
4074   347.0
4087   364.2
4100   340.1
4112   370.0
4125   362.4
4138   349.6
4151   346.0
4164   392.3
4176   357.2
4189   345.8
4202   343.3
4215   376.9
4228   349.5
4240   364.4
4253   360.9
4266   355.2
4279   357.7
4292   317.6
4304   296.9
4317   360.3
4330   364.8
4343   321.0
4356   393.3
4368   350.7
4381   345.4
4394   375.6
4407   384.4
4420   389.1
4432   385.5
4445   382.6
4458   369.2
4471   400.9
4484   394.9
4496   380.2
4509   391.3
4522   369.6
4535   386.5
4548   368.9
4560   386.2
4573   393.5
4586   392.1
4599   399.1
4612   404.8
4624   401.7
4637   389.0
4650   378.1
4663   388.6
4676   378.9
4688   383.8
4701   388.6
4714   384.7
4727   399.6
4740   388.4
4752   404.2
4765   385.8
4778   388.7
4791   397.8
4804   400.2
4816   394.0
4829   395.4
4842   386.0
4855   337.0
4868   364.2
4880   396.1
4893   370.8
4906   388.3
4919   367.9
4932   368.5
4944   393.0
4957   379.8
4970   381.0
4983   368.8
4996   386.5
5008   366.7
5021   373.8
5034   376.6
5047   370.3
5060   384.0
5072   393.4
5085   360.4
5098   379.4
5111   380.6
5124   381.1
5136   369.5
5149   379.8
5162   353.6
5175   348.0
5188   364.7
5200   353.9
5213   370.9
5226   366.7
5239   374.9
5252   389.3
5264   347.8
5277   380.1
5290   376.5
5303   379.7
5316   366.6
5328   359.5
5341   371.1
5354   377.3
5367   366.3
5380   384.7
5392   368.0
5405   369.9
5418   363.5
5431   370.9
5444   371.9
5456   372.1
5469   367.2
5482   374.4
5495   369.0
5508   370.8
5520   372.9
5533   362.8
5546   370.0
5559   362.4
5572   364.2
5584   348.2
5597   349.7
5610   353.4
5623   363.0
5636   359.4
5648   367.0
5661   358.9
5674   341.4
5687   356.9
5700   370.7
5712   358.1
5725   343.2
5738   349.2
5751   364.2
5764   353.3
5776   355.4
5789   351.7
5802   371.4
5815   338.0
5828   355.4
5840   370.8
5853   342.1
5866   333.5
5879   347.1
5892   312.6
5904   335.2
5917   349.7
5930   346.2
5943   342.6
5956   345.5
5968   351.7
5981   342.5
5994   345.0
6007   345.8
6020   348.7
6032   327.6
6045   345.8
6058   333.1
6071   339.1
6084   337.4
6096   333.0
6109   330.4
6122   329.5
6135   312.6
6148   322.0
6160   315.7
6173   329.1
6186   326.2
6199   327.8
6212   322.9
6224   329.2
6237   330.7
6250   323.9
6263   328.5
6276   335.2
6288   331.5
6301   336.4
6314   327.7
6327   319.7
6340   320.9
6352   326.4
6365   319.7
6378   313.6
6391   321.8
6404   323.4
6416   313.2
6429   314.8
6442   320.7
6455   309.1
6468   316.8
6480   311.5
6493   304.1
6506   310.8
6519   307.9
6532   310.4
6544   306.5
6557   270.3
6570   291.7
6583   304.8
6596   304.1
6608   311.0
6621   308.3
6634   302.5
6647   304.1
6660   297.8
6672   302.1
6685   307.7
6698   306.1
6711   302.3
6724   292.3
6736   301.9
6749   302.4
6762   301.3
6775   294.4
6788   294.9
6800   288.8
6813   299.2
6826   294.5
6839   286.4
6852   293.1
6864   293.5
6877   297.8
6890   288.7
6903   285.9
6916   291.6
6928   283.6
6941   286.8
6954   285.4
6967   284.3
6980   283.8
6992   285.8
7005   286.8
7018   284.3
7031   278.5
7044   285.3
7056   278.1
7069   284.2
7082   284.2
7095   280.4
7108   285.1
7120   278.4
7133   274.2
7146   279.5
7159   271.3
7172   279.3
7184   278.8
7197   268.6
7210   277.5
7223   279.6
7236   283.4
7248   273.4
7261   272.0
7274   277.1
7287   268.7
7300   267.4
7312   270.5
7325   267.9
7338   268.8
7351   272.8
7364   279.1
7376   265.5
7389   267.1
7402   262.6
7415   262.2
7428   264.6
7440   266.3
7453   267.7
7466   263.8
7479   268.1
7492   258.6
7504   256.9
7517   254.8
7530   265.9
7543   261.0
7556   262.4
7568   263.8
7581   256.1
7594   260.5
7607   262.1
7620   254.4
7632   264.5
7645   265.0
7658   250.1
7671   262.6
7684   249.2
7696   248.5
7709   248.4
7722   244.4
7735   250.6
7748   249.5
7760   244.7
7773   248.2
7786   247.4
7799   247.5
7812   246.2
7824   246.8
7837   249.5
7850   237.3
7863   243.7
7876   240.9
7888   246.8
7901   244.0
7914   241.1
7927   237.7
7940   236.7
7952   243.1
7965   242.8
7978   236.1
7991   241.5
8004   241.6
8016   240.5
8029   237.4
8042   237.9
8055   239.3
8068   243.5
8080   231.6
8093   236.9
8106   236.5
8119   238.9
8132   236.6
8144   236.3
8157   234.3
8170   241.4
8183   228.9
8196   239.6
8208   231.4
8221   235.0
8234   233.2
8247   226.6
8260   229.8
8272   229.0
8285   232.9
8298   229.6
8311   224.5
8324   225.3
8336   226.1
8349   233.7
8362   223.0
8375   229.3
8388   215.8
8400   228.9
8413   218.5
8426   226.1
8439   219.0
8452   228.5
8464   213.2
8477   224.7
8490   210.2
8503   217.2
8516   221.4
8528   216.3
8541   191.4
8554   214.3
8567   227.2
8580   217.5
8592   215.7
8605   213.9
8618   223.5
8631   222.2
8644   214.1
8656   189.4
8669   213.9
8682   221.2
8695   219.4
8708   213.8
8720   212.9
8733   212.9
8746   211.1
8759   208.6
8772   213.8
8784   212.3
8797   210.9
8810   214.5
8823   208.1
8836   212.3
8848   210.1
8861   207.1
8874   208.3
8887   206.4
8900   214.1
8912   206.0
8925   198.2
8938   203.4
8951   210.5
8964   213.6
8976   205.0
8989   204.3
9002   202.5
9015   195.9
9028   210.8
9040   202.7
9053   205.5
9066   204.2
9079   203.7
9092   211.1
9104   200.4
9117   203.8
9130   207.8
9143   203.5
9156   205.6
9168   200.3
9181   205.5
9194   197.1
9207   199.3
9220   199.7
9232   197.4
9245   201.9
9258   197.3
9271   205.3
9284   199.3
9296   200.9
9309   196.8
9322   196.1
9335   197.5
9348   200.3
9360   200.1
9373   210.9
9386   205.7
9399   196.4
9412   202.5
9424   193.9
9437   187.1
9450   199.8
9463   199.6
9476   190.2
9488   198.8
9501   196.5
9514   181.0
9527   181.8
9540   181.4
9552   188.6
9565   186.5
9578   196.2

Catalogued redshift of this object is -0.001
